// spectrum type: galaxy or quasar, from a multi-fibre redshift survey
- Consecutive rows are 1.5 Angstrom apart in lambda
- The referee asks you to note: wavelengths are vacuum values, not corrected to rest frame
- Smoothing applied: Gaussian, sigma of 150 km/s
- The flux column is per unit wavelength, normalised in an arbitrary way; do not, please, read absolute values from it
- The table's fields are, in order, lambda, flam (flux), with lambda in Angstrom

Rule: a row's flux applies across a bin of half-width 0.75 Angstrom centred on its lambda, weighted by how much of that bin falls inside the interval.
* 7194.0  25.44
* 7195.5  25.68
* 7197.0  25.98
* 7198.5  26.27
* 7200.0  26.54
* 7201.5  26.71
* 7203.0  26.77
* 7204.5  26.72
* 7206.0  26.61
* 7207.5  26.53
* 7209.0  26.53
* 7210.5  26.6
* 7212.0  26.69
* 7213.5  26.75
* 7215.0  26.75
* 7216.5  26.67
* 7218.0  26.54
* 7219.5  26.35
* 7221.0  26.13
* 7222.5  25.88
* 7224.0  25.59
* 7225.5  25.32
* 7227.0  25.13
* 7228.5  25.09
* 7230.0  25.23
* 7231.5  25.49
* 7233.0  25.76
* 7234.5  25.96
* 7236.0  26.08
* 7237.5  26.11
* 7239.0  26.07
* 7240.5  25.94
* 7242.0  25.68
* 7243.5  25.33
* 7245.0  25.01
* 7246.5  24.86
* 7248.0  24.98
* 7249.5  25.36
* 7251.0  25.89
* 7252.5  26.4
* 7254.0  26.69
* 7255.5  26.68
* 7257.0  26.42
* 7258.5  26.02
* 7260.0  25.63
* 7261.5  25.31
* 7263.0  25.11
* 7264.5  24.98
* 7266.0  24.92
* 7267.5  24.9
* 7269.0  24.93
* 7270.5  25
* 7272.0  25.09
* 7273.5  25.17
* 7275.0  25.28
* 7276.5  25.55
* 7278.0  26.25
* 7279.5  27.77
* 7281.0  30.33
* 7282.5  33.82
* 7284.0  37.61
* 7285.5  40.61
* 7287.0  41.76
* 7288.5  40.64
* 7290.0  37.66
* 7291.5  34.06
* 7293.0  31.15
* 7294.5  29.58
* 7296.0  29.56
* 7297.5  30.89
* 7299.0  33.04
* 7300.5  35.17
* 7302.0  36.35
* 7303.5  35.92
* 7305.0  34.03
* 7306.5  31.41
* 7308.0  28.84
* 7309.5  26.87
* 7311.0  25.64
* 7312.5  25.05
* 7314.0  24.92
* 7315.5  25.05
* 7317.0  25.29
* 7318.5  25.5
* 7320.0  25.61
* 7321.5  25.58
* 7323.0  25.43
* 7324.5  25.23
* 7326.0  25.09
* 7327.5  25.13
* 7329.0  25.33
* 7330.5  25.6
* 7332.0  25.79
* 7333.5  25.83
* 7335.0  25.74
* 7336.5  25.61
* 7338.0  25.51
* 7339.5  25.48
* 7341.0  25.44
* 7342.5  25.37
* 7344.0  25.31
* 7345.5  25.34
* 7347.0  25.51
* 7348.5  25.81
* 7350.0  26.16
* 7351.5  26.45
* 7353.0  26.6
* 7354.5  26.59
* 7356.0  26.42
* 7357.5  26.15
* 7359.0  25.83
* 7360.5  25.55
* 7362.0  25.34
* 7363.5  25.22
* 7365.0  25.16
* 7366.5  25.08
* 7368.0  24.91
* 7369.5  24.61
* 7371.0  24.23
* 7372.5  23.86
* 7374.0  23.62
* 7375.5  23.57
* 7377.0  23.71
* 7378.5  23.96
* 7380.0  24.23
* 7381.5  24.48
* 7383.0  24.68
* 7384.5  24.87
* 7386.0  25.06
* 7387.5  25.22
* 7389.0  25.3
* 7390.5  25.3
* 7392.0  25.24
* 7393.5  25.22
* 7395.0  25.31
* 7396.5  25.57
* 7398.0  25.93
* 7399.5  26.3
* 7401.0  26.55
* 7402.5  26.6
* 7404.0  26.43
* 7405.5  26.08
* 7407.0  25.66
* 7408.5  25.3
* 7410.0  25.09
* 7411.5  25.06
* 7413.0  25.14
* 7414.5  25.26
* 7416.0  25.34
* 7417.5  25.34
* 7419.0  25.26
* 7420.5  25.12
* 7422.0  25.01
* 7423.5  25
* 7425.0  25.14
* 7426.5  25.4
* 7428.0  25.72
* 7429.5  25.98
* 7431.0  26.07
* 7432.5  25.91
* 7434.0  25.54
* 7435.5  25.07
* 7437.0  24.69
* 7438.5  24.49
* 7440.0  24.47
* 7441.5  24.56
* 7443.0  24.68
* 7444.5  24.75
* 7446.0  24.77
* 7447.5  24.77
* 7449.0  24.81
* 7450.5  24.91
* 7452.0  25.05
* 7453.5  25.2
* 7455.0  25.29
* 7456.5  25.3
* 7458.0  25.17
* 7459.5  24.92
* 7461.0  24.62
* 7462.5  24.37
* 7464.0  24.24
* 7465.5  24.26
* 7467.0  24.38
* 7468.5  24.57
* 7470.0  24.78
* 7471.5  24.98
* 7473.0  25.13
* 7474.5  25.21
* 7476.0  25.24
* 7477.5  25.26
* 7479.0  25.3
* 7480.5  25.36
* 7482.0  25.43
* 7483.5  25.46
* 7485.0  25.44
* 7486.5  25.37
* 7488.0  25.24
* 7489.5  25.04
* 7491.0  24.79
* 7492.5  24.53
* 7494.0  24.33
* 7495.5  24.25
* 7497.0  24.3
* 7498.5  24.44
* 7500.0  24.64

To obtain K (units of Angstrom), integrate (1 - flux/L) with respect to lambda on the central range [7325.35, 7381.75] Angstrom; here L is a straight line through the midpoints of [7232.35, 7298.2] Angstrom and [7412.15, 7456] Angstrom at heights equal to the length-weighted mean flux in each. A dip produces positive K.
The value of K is 2.8 Angstrom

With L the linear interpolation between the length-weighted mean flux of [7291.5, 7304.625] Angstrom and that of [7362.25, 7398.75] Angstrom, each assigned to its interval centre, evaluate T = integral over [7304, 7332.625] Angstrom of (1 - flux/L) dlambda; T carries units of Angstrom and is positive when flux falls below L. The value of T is 4.08 Angstrom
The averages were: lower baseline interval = 32.8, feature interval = 26.5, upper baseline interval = 24.8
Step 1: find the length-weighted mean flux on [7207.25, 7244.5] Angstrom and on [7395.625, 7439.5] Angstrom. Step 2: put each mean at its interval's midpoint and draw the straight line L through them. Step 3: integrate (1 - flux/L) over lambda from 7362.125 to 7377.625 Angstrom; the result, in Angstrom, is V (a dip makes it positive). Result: 0.7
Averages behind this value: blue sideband 26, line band 24.4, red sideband 25.5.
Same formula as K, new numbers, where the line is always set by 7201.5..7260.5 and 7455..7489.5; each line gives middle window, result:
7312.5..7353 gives 0.12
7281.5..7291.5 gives -4.79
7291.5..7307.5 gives -4.34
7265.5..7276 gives 0.32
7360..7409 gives 0.54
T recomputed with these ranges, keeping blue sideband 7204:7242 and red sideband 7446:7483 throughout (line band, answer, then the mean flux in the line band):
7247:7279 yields 0.4 Angstrom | 25.6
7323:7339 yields 0.1 Angstrom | 25.5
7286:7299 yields -4.4 Angstrom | 34.5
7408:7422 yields 0.0 Angstrom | 25.2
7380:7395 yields 0.2 Angstrom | 25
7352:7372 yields -0.1 Angstrom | 25.5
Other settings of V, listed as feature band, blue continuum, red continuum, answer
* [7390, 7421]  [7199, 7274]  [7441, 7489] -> -0.5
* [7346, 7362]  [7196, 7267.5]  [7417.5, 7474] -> -0.4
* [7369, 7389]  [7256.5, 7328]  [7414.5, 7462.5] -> 1.8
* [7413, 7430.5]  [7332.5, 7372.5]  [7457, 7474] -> -0.2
